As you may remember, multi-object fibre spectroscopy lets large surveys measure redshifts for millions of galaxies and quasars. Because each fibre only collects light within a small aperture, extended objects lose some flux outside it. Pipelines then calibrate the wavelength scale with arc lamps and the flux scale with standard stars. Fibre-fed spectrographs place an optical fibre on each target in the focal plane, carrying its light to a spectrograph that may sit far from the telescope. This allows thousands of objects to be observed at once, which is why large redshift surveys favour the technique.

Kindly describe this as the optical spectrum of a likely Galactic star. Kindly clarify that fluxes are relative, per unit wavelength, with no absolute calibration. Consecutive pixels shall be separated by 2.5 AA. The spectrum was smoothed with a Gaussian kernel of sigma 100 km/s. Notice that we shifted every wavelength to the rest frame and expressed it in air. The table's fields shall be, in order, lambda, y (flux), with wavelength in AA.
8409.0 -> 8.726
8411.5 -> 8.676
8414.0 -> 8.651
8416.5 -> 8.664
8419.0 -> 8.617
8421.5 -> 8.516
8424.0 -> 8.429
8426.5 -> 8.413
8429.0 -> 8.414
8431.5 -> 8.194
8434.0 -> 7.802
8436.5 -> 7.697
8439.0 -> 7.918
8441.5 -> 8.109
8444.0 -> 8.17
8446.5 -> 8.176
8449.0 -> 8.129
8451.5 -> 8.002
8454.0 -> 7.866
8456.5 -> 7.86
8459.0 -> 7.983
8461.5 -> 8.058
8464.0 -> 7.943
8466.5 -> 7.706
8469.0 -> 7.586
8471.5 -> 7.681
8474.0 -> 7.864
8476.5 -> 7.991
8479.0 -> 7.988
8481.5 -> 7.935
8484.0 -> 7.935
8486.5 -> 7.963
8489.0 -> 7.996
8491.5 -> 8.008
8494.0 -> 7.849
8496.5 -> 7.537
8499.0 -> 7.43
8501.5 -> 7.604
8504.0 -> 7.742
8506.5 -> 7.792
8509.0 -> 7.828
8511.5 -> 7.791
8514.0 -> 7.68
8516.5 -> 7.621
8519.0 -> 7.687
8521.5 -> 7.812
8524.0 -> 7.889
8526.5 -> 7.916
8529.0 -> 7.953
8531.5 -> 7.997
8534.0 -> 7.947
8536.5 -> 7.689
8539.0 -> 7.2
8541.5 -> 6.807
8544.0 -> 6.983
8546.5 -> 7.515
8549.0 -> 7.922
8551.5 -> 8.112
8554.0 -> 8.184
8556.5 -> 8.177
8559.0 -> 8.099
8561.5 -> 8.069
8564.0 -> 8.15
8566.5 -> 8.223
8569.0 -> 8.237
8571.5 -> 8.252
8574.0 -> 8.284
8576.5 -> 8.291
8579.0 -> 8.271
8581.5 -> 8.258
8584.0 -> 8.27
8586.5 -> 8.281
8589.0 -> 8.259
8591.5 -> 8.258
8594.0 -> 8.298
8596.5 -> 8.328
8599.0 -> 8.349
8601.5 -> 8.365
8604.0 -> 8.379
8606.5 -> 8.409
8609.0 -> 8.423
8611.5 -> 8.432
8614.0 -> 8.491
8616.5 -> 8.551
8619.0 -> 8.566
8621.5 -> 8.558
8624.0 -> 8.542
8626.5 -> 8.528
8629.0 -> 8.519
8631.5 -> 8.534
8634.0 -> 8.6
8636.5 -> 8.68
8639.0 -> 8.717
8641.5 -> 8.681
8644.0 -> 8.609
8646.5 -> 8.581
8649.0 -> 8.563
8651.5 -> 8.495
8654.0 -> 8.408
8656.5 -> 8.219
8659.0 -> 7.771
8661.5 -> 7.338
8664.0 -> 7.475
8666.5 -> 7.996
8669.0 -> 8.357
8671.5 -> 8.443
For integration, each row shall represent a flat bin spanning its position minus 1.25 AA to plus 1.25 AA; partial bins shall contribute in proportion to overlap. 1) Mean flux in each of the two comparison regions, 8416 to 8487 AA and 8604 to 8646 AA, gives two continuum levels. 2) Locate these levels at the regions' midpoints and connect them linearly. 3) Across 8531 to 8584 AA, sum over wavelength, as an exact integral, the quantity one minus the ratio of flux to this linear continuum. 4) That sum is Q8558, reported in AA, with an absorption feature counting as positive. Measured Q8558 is 2.6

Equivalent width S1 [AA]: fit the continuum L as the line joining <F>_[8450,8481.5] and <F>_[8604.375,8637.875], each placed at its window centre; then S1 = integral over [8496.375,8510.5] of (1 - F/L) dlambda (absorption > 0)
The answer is 0.6 AA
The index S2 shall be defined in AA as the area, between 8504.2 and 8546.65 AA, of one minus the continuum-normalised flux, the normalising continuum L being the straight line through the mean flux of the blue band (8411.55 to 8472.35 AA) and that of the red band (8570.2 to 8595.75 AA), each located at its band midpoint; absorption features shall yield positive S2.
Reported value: 2.9 AA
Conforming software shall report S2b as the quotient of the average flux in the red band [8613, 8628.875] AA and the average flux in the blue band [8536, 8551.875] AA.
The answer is 1.2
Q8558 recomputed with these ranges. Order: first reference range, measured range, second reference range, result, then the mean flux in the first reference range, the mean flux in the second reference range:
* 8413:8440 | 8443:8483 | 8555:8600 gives 1.71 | 8.3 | 8.24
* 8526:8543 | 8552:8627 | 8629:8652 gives -1.76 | 7.62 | 8.61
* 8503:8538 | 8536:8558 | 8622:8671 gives 0.83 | 7.81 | 8.35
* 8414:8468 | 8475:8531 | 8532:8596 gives 1.75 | 8.14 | 8.01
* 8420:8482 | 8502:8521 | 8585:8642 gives 1.05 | 8.02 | 8.46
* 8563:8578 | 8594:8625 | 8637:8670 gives -0.73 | 8.24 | 8.26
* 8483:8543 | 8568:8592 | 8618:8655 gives -0.23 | 7.73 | 8.57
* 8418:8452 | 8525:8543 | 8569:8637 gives 1.46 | 8.19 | 8.4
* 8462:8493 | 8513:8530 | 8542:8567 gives 0.22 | 7.89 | 7.9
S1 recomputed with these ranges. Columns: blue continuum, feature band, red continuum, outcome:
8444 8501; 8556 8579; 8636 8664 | -0.2 AA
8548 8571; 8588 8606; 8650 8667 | -0.6 AA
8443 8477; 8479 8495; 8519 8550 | -0.3 AA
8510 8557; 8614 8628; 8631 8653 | -0.2 AA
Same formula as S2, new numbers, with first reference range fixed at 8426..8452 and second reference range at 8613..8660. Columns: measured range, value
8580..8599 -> 0.3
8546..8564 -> 0.6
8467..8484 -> 0.7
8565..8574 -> 0.1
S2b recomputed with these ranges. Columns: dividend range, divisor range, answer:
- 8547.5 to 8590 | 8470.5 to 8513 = 1.05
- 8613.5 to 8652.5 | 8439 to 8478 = 1.08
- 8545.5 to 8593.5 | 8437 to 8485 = 1.03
